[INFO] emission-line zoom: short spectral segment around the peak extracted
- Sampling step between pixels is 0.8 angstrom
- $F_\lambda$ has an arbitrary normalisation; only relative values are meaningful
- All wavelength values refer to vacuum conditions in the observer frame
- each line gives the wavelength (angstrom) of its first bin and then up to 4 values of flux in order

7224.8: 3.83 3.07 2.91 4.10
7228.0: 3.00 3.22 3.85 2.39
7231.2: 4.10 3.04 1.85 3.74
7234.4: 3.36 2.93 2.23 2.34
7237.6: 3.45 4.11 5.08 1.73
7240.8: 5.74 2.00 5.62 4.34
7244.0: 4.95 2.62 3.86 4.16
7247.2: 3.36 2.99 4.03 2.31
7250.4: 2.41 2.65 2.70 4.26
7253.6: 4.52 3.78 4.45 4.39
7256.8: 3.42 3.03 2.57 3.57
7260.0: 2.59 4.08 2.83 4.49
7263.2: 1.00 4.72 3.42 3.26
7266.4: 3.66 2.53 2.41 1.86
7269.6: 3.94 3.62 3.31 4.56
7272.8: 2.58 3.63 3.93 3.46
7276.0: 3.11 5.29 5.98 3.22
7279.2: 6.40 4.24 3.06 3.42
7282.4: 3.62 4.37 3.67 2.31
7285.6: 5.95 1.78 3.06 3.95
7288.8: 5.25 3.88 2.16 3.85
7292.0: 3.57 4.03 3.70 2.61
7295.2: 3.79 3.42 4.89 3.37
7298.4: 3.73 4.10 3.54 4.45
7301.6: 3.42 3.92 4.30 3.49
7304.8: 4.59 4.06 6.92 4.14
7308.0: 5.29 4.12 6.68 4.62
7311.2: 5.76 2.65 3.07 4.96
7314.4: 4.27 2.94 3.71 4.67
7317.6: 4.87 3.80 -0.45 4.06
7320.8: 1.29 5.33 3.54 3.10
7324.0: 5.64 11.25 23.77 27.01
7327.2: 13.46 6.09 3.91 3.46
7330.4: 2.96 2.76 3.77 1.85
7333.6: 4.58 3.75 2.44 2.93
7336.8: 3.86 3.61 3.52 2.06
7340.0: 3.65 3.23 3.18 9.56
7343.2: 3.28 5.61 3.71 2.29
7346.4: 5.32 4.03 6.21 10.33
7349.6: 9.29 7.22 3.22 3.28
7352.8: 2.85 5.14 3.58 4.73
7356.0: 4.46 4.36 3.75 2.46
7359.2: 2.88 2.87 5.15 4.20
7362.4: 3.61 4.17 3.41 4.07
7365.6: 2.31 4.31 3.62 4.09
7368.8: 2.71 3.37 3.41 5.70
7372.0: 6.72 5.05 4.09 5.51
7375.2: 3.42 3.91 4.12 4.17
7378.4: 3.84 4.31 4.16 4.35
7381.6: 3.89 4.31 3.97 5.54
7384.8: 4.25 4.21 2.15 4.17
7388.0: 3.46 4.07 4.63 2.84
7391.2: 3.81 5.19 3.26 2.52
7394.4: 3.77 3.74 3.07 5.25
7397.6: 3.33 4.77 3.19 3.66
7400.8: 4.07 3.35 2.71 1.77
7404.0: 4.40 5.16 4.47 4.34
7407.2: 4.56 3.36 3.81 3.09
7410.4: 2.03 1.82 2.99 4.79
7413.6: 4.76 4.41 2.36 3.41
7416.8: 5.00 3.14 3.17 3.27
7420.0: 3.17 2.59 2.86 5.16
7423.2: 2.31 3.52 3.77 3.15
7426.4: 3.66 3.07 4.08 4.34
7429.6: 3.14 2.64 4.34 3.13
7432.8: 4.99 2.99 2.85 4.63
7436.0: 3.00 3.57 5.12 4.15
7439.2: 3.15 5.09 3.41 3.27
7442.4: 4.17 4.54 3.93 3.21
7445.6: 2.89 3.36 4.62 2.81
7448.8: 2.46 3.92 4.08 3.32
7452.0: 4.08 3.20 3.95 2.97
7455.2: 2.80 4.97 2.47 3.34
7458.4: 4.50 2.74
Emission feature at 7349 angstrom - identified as [N II] 6583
